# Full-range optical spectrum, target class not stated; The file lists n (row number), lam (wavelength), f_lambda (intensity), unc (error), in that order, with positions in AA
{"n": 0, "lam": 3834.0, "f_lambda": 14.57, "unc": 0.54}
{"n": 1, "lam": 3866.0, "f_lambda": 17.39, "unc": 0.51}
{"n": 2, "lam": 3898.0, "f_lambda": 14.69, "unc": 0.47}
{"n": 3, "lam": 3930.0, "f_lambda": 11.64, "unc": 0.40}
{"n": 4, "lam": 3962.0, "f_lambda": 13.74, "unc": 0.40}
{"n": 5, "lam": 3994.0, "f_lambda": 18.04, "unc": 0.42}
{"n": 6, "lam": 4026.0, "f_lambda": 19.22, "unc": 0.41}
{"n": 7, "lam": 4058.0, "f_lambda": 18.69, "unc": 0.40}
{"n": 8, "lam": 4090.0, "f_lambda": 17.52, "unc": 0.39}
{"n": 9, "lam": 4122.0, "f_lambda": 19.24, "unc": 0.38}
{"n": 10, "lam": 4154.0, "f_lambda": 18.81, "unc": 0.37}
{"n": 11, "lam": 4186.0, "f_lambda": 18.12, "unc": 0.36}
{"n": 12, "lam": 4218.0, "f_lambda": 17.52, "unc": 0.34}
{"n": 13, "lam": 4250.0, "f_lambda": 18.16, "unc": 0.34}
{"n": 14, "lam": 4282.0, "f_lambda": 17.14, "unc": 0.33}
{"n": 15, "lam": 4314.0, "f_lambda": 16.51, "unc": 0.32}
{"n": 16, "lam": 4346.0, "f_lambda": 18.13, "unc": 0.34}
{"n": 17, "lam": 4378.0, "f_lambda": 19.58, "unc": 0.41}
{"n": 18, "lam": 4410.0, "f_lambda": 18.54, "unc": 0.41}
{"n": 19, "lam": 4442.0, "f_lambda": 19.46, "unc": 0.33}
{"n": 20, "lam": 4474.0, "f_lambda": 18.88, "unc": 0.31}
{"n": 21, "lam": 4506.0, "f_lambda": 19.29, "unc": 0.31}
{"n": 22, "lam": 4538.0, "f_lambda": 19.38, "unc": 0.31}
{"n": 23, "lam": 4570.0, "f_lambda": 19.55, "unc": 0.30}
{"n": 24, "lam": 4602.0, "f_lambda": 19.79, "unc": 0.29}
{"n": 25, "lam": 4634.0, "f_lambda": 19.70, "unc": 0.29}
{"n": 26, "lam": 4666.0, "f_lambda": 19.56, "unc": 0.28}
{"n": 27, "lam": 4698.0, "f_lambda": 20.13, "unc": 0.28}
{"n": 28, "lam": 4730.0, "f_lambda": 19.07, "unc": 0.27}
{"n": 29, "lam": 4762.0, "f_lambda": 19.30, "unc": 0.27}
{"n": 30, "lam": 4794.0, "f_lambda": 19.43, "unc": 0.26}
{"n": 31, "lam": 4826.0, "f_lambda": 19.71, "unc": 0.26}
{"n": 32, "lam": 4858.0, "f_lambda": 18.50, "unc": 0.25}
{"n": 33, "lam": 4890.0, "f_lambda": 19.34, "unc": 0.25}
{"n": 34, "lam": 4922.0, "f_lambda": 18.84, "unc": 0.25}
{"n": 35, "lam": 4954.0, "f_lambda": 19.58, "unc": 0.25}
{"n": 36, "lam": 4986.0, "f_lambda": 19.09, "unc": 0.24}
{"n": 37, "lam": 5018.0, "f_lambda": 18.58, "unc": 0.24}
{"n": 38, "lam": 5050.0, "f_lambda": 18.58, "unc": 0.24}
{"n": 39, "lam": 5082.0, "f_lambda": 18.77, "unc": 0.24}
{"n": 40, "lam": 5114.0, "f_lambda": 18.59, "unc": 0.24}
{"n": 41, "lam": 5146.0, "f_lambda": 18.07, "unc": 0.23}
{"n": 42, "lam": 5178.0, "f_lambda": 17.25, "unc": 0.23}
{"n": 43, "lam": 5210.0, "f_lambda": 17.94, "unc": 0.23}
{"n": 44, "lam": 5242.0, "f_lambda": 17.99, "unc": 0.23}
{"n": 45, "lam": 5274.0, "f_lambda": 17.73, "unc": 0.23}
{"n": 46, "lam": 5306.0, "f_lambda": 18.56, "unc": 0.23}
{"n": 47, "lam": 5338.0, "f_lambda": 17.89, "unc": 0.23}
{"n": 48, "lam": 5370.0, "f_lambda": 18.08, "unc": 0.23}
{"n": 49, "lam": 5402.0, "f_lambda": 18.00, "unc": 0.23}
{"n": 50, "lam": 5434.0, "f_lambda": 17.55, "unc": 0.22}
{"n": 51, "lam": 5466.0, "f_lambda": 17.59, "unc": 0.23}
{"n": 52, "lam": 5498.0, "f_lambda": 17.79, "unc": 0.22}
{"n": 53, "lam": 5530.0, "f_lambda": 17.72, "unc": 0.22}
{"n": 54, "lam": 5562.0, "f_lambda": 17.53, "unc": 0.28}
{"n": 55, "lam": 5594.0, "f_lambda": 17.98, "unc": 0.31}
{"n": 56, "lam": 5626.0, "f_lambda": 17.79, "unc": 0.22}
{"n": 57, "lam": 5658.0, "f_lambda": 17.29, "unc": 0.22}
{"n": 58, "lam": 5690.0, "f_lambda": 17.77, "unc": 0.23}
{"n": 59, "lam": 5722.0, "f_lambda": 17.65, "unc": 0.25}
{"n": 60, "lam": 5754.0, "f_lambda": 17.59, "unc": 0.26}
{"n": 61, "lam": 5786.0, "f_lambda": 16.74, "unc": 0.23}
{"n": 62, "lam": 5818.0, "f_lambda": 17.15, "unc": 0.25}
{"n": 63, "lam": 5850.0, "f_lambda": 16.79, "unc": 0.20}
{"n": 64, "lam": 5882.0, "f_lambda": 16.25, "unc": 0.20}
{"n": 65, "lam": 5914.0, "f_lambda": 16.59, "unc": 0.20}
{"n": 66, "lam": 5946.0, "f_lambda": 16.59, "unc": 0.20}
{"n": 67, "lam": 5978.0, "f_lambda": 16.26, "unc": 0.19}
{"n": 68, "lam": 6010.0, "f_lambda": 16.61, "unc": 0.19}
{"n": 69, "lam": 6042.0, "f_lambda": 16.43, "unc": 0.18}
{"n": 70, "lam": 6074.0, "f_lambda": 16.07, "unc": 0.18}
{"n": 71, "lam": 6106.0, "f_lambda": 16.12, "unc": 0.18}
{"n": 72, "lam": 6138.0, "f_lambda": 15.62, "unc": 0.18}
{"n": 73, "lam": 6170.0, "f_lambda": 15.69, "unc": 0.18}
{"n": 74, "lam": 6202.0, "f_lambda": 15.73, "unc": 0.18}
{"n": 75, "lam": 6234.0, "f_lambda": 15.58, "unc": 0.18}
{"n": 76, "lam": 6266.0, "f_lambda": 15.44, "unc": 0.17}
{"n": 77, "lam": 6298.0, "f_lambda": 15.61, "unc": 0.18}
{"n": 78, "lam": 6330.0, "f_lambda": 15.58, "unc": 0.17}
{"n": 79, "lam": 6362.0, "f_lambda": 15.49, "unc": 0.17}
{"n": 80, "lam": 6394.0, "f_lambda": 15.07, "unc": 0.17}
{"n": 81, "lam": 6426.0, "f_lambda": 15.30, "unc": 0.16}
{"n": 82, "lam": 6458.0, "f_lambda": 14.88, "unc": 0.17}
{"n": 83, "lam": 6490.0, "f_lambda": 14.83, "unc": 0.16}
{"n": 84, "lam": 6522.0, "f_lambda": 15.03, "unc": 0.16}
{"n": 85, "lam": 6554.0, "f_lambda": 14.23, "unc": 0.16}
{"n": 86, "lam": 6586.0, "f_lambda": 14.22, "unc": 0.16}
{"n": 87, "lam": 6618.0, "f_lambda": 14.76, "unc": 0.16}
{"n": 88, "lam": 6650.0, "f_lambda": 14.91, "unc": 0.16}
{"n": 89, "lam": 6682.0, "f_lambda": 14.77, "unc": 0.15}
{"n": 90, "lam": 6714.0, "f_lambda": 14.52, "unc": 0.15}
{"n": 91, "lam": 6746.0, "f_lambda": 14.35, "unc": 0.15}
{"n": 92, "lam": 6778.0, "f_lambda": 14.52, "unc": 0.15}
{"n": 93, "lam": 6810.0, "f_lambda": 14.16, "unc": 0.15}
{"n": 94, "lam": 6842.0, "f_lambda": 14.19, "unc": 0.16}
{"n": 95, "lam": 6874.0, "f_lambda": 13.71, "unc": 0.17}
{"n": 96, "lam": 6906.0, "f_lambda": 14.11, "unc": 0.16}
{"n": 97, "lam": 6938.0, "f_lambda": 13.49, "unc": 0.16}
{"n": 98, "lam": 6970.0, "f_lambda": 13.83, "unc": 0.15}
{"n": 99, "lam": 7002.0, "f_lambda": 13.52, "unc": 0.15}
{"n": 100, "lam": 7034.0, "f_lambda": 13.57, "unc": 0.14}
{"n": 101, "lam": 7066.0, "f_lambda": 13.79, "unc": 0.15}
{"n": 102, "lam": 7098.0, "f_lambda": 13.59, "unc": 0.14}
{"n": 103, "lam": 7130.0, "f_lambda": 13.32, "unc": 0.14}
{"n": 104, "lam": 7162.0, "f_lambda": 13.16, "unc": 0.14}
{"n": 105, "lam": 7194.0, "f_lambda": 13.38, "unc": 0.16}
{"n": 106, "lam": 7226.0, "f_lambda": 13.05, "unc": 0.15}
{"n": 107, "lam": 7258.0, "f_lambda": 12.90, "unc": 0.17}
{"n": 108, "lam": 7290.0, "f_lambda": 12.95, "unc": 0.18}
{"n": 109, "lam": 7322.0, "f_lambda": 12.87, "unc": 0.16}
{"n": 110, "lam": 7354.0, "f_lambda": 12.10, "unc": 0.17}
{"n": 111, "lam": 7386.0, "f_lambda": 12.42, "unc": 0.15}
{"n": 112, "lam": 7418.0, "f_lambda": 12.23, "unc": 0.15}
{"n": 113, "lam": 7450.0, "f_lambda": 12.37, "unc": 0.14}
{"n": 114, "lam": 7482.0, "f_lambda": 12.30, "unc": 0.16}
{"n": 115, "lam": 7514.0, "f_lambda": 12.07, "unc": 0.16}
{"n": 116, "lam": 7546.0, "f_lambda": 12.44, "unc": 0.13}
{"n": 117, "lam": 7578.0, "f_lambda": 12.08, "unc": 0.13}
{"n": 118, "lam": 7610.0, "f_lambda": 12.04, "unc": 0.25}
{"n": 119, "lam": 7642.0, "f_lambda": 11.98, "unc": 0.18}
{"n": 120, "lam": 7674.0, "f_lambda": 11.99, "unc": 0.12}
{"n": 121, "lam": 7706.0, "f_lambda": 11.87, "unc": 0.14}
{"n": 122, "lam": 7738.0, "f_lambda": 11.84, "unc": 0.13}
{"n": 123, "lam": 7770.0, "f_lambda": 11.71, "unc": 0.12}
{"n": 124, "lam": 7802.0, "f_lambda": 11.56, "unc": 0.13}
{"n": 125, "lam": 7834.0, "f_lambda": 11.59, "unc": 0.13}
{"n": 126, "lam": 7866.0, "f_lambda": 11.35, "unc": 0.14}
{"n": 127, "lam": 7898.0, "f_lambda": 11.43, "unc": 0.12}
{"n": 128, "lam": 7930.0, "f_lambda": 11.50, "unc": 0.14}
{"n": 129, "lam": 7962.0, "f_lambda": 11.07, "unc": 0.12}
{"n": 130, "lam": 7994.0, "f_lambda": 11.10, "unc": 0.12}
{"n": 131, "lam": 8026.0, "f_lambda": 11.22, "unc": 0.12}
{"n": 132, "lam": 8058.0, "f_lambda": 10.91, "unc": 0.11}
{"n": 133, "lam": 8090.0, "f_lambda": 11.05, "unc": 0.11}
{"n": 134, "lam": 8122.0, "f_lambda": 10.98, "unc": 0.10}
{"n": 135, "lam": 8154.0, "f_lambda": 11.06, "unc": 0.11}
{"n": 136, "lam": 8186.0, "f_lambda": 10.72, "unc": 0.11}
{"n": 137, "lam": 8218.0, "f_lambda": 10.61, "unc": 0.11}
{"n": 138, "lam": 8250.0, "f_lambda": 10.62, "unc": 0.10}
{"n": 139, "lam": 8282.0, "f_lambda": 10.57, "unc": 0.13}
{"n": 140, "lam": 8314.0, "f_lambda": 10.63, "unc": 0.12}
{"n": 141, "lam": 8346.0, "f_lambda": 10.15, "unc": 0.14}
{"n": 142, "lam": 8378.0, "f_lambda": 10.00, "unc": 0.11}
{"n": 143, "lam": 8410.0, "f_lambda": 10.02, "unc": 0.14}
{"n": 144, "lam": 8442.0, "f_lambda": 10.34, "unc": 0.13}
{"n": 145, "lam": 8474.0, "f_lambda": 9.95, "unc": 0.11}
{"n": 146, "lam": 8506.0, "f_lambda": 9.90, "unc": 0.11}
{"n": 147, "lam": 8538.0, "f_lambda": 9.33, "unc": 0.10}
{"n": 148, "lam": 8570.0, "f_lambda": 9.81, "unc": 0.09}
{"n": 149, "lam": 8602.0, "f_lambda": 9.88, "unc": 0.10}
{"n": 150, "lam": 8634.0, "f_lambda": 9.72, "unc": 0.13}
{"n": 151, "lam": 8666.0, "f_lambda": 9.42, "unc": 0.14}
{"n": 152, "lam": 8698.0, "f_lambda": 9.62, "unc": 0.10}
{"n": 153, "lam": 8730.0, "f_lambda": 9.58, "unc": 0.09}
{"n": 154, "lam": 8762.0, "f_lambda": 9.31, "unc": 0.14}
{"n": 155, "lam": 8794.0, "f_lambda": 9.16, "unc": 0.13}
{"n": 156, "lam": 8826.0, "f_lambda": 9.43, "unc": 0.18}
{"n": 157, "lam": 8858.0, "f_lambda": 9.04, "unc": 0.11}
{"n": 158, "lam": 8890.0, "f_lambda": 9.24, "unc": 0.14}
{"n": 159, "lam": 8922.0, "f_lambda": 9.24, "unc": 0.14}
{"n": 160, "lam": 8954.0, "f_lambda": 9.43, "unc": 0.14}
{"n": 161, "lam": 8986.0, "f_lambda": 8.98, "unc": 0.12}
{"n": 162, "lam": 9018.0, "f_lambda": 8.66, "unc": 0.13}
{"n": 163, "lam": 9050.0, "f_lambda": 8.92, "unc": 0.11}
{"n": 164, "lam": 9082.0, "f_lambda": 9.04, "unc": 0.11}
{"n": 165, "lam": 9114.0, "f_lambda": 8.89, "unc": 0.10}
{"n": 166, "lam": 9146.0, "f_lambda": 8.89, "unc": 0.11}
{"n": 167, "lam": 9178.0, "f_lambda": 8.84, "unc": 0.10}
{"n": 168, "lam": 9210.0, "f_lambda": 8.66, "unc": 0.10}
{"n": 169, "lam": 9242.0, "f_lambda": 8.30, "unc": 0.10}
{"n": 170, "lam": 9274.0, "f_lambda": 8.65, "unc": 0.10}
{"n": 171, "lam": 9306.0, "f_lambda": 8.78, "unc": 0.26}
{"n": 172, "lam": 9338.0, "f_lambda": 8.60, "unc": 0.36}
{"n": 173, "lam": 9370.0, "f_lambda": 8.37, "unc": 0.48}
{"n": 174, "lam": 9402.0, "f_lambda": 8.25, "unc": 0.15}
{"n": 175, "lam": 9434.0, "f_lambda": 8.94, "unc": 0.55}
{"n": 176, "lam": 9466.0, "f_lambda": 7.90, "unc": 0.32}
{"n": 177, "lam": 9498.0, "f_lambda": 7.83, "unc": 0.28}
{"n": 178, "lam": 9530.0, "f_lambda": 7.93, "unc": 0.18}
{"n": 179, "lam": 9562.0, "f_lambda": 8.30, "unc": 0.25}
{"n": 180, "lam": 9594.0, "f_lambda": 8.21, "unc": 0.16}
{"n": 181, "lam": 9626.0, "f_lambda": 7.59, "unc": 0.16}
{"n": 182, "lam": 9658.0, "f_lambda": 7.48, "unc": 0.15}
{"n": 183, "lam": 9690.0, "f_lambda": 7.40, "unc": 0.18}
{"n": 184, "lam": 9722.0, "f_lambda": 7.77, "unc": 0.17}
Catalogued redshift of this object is 0.00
